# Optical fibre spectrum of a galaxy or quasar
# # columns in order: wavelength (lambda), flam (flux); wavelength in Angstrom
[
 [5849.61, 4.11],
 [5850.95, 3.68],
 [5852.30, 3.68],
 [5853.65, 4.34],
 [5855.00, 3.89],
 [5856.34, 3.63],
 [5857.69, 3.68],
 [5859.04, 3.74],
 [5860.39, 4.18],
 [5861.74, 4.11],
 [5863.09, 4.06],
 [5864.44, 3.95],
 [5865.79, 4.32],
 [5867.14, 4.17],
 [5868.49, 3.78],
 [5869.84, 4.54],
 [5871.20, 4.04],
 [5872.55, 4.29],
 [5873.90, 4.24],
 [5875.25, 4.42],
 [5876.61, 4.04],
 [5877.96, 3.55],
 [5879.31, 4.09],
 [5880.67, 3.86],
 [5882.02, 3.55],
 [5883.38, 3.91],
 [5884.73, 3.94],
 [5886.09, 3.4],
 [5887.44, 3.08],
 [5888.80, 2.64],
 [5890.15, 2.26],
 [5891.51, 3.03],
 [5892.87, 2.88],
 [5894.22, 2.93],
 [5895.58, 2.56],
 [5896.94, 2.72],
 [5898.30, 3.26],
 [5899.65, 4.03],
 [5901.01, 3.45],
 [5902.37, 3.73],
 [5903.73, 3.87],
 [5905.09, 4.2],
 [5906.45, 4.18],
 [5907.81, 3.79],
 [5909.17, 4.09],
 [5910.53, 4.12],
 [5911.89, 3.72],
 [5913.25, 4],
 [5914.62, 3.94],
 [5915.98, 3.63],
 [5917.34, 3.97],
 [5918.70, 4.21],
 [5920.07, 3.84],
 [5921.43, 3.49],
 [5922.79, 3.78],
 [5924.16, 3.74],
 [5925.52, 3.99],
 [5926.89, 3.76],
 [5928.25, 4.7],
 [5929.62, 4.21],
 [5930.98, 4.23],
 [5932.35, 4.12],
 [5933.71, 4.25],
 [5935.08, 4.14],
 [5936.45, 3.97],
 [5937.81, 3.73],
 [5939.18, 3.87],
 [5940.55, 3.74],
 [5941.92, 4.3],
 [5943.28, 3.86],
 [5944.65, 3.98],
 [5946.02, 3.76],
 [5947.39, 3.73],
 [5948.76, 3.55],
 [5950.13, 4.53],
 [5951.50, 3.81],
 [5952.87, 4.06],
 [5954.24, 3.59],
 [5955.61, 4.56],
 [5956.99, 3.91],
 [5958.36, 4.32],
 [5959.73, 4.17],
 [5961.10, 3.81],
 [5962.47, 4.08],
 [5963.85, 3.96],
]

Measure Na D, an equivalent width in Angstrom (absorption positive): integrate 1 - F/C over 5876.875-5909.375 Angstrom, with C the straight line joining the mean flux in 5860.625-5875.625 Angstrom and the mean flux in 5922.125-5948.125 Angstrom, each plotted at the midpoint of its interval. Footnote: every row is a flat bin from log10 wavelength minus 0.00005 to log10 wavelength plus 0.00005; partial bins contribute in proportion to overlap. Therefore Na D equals 5.12 Angstrom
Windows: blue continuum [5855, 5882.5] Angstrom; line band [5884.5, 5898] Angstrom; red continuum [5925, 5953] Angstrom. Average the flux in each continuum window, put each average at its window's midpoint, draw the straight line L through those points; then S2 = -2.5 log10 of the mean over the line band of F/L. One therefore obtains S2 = 0.35 mag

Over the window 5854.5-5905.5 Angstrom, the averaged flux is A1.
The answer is 3.68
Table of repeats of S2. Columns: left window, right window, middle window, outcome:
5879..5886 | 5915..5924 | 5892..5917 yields 0.06 mag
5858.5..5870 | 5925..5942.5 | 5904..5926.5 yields 0.04 mag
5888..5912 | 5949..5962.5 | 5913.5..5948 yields -0.05 mag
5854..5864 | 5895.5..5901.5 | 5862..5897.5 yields -0.01 mag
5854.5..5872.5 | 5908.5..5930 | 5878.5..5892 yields 0.18 mag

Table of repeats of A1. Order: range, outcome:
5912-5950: 3.95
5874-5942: 3.74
